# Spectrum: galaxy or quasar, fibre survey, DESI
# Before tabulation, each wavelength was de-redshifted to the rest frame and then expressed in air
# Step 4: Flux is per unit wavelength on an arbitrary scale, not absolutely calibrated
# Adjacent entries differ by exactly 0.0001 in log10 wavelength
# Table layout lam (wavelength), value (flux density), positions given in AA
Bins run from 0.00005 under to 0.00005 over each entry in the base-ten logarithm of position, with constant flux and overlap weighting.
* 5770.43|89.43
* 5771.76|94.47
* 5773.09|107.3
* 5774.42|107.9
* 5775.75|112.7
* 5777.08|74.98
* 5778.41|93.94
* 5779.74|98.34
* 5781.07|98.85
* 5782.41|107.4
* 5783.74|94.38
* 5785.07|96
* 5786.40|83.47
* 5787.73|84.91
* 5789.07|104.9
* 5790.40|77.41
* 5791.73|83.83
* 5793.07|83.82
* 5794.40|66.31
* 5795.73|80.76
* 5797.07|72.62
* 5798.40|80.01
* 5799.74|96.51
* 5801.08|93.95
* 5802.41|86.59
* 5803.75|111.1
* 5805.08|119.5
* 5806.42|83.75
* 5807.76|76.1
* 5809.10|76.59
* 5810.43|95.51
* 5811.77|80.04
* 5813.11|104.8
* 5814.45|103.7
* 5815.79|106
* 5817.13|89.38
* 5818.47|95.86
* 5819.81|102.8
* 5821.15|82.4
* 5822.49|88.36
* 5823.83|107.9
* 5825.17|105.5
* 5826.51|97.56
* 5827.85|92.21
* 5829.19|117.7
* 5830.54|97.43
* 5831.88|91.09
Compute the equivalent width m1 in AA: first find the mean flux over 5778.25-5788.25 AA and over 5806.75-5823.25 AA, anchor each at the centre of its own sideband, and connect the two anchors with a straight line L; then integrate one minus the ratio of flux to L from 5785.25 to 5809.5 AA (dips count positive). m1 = 1.6 AA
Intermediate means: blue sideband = 94.8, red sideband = 91.7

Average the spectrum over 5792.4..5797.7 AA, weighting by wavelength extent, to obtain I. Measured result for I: 75.9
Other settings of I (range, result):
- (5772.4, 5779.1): 99.3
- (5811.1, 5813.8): 92.4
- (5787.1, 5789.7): 94.6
